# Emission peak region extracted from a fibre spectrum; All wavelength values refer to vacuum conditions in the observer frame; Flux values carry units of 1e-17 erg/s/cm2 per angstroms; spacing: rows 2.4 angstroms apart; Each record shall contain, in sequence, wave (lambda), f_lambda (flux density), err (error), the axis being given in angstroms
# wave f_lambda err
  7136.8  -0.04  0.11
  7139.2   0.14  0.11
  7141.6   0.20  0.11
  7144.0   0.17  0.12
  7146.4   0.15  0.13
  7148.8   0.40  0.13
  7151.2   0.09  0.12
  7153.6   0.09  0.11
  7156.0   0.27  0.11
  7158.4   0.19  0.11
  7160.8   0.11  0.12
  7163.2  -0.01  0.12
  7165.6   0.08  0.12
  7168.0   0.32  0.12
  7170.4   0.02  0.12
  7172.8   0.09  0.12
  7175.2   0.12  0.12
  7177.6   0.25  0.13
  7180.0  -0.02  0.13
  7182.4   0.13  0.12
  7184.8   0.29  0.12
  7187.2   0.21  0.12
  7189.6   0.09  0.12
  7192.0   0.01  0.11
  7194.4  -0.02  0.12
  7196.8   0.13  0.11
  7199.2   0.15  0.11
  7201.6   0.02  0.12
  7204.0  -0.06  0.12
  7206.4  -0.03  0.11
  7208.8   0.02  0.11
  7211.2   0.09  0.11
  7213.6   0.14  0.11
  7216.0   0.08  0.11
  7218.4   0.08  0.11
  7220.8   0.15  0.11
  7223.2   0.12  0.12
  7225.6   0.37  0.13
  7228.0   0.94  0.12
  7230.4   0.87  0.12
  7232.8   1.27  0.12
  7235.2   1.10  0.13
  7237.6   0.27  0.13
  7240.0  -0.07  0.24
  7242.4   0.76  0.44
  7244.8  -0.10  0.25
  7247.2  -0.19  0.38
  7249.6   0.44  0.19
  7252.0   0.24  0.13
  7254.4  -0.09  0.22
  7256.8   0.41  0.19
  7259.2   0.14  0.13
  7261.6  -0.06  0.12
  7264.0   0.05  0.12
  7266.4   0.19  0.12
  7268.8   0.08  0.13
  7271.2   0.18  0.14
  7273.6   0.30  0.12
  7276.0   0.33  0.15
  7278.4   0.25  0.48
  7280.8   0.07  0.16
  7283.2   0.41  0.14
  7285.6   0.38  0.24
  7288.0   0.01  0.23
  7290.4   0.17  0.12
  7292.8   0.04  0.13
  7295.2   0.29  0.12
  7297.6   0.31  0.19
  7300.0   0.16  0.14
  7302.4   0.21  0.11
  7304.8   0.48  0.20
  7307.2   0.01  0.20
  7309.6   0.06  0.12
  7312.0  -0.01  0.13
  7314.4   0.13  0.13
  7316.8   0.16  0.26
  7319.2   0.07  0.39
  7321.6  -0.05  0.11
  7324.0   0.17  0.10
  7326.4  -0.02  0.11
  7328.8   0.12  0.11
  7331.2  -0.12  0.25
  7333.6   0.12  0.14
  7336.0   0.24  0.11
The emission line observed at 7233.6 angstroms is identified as [O II]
